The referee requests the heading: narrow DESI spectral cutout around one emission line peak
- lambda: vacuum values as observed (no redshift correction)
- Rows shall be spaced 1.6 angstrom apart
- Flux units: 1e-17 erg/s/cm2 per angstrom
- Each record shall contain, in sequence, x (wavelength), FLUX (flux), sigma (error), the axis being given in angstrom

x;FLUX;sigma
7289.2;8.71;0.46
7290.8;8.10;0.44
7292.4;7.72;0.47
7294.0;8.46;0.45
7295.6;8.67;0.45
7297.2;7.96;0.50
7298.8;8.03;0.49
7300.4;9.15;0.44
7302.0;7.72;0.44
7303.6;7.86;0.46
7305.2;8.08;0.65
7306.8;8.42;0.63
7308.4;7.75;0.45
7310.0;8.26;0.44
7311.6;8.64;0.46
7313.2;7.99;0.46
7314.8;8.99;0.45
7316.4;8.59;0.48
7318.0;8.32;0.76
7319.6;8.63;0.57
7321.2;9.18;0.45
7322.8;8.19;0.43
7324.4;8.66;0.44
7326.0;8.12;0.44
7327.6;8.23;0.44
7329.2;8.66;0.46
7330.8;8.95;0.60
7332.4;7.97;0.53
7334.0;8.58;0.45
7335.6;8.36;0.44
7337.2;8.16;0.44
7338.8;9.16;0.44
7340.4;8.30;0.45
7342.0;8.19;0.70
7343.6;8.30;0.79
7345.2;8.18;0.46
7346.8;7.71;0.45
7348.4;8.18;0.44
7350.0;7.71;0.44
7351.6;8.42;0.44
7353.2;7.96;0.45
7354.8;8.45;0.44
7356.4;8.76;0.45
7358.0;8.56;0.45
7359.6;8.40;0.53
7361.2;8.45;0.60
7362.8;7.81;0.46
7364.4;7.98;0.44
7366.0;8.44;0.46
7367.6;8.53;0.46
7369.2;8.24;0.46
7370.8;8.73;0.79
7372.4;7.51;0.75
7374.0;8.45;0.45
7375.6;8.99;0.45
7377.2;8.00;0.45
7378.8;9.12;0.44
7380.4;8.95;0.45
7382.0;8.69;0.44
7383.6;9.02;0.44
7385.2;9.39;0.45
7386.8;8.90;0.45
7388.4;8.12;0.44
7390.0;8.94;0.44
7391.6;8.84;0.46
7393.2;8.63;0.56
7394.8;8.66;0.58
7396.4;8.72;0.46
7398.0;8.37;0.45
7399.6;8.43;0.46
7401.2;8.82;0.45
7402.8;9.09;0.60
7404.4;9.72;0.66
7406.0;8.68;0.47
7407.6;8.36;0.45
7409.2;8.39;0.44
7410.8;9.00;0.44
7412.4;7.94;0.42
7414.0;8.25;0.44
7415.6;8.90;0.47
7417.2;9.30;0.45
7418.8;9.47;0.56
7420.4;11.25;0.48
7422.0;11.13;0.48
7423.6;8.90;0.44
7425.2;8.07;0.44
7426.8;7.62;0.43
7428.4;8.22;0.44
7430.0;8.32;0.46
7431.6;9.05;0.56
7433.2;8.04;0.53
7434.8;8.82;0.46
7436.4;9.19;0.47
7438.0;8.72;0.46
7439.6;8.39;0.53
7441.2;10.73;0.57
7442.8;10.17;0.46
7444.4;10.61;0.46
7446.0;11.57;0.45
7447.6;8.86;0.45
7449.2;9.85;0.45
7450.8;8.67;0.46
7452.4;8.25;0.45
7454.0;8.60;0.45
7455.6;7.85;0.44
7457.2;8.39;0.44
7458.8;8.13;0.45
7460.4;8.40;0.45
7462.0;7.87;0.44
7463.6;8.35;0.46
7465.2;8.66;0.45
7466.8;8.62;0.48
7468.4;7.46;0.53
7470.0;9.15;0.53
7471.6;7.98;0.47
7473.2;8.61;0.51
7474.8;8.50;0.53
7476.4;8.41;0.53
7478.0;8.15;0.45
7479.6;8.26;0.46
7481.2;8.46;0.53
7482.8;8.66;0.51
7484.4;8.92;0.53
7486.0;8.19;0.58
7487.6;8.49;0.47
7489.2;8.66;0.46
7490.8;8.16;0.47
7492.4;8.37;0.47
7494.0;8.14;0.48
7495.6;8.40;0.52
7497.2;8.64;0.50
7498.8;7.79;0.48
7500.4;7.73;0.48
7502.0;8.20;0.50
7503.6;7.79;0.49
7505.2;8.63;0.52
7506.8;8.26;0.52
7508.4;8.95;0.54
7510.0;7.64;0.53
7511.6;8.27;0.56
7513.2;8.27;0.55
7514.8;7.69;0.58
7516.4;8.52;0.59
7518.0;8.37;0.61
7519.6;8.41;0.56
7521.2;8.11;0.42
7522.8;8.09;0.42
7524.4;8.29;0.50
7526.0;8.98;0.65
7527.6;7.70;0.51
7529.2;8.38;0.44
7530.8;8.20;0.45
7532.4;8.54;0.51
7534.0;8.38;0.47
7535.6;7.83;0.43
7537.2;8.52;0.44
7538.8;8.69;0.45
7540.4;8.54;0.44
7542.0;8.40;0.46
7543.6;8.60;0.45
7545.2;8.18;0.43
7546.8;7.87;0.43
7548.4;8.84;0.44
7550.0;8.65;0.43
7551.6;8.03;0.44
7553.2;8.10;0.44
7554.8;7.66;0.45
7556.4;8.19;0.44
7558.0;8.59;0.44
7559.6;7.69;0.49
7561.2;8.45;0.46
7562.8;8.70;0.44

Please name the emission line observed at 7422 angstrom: H-alpha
